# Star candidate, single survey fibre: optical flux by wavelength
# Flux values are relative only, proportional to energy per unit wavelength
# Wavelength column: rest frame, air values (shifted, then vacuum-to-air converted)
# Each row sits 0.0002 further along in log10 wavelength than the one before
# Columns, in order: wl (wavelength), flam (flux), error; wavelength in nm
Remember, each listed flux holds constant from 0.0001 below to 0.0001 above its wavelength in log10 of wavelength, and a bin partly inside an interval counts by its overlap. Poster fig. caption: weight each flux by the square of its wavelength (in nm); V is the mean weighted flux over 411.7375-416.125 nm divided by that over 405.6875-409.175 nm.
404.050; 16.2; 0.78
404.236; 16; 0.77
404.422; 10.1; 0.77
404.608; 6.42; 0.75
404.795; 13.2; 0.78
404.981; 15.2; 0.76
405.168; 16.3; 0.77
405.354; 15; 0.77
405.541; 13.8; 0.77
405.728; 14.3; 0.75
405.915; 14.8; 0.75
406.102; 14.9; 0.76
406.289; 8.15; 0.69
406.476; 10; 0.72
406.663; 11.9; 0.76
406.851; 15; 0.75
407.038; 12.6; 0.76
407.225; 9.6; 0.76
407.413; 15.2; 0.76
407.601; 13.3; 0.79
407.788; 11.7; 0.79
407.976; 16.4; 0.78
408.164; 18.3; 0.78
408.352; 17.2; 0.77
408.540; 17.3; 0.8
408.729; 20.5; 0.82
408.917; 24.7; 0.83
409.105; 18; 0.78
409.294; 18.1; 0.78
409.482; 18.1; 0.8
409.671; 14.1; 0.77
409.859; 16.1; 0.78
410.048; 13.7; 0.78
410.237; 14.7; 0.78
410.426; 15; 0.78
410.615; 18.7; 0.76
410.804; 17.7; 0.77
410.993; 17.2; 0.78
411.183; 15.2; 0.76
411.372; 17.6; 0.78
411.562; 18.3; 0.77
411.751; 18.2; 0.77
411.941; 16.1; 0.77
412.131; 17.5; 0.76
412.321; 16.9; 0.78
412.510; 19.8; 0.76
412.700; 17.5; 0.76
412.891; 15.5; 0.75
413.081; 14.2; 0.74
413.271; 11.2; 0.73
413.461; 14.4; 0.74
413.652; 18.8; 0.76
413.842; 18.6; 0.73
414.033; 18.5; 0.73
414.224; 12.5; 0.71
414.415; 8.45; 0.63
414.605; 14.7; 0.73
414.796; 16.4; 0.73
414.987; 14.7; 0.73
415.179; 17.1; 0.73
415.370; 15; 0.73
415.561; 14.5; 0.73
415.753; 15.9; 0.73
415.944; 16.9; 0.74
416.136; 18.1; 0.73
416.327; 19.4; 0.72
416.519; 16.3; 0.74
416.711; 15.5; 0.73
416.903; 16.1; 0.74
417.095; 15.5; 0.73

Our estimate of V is 1.1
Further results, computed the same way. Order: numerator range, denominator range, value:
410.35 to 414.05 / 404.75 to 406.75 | 1.29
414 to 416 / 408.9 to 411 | 0.90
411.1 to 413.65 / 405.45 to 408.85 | 1.18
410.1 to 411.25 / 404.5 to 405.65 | 1.26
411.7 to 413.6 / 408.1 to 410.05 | 0.91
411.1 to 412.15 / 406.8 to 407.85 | 1.36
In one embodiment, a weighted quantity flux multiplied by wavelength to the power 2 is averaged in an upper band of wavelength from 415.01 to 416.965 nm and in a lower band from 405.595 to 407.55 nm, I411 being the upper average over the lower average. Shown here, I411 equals 1.4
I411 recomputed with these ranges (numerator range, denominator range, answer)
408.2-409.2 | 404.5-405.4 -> 1.51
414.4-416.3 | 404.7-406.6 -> 1.21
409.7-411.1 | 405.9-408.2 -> 1.25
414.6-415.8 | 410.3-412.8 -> 0.91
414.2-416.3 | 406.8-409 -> 0.98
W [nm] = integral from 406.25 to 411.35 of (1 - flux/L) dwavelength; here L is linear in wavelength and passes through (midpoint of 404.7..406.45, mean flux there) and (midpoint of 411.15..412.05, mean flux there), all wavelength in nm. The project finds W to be 0.02 nm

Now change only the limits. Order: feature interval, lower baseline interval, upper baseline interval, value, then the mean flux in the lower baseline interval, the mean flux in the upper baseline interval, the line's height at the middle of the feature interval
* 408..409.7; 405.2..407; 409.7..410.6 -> -0.47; 13.2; 15.2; 14.5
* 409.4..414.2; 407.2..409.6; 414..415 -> -0.39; 17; 13.9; 15.3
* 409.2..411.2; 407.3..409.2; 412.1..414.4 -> 0.05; 17.2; 16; 16.7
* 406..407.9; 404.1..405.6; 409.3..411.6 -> 0.29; 13.3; 16.4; 14.5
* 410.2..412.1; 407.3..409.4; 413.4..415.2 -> -0.07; 17.3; 15.4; 16.4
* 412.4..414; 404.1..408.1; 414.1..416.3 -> -0.18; 13.1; 15.1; 14.7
